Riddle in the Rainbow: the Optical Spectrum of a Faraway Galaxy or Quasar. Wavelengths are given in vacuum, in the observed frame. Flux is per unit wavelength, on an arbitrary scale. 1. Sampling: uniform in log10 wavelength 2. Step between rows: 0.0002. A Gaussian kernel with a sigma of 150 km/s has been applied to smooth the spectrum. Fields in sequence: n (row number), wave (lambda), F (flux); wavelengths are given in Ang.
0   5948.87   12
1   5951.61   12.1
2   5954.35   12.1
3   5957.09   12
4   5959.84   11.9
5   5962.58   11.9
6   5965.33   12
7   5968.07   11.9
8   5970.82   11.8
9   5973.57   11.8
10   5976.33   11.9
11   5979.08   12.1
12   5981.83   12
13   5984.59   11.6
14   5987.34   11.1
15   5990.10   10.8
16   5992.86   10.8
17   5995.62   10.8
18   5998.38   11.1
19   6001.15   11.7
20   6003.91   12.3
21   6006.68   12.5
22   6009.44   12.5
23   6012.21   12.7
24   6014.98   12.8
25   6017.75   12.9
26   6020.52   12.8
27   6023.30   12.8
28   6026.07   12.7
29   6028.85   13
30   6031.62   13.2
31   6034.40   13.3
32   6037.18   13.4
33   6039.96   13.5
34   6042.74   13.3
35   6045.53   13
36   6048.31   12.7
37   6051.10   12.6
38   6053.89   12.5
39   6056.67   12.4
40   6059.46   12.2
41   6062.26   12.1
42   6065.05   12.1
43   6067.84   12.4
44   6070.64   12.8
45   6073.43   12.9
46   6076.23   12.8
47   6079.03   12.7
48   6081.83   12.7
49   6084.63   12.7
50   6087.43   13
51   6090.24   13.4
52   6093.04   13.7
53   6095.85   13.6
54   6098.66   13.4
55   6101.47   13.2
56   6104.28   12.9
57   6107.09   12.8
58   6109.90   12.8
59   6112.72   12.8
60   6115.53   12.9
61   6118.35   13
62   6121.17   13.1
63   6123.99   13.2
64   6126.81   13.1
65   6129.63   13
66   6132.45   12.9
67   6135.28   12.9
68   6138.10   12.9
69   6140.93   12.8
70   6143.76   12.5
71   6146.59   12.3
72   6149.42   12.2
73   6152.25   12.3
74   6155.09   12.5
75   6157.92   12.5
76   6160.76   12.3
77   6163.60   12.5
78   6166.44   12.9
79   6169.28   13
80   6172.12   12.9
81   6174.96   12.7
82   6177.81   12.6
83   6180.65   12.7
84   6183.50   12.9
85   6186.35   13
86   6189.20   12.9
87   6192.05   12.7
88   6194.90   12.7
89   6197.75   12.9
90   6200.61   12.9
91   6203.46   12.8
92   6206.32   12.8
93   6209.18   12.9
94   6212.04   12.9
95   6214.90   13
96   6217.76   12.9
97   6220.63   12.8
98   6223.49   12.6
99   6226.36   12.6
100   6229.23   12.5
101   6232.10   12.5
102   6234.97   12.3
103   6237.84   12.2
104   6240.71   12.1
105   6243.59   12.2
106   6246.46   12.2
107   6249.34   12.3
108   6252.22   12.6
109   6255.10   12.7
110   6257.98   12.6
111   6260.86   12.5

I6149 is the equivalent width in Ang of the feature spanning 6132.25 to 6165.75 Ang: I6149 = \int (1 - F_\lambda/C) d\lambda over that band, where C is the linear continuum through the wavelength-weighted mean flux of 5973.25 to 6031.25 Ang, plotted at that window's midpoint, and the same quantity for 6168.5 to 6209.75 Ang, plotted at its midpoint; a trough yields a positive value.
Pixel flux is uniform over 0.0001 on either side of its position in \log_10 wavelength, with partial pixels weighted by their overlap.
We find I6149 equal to 0.3 Ang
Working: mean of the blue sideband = 12.1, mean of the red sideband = 12.8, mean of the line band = 12.5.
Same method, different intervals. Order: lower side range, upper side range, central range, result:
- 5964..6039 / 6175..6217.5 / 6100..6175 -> -0.8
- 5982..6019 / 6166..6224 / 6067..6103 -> -2.3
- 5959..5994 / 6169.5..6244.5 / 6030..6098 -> -4.6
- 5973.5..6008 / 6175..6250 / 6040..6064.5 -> -1.6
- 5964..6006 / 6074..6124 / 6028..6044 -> -1.4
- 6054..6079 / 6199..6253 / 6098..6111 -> -0.5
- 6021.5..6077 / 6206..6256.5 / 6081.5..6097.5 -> -0.6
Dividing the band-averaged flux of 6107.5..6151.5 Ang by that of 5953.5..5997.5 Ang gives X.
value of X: 1.10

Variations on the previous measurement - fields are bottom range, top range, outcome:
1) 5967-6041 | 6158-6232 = 1.05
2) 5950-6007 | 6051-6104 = 1.09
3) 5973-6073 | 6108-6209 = 1.03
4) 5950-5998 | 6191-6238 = 1.09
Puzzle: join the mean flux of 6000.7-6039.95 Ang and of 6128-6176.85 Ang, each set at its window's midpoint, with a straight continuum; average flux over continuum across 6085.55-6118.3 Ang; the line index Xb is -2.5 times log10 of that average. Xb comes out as -0.03 mag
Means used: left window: 12.8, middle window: 13.1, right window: 12.7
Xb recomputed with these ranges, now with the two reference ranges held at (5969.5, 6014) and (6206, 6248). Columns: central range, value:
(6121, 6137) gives -0.070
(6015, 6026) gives -0.087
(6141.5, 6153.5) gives -0.007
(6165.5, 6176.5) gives -0.044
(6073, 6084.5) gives -0.063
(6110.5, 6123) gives -0.067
